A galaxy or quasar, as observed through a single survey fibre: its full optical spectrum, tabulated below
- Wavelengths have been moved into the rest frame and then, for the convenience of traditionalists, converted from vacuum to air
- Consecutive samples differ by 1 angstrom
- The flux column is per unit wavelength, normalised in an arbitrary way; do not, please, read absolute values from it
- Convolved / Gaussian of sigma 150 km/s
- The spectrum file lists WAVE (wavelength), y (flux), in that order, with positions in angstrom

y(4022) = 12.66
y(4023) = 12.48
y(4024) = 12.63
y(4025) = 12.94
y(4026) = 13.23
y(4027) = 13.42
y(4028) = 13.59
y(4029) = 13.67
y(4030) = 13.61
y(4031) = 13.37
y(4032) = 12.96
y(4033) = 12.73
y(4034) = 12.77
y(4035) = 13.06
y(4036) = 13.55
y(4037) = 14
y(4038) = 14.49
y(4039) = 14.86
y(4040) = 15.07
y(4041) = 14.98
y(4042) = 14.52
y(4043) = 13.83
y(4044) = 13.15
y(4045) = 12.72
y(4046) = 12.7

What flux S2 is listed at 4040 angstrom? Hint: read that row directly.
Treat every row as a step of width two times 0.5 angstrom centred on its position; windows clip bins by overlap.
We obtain 15.07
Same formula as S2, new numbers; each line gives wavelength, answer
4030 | 13.61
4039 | 14.86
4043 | 13.83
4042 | 14.52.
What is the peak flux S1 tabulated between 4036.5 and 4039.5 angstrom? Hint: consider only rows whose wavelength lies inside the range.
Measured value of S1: 14.86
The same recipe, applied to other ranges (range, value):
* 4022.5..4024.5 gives 12.63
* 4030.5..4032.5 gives 13.37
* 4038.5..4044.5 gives 15.07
